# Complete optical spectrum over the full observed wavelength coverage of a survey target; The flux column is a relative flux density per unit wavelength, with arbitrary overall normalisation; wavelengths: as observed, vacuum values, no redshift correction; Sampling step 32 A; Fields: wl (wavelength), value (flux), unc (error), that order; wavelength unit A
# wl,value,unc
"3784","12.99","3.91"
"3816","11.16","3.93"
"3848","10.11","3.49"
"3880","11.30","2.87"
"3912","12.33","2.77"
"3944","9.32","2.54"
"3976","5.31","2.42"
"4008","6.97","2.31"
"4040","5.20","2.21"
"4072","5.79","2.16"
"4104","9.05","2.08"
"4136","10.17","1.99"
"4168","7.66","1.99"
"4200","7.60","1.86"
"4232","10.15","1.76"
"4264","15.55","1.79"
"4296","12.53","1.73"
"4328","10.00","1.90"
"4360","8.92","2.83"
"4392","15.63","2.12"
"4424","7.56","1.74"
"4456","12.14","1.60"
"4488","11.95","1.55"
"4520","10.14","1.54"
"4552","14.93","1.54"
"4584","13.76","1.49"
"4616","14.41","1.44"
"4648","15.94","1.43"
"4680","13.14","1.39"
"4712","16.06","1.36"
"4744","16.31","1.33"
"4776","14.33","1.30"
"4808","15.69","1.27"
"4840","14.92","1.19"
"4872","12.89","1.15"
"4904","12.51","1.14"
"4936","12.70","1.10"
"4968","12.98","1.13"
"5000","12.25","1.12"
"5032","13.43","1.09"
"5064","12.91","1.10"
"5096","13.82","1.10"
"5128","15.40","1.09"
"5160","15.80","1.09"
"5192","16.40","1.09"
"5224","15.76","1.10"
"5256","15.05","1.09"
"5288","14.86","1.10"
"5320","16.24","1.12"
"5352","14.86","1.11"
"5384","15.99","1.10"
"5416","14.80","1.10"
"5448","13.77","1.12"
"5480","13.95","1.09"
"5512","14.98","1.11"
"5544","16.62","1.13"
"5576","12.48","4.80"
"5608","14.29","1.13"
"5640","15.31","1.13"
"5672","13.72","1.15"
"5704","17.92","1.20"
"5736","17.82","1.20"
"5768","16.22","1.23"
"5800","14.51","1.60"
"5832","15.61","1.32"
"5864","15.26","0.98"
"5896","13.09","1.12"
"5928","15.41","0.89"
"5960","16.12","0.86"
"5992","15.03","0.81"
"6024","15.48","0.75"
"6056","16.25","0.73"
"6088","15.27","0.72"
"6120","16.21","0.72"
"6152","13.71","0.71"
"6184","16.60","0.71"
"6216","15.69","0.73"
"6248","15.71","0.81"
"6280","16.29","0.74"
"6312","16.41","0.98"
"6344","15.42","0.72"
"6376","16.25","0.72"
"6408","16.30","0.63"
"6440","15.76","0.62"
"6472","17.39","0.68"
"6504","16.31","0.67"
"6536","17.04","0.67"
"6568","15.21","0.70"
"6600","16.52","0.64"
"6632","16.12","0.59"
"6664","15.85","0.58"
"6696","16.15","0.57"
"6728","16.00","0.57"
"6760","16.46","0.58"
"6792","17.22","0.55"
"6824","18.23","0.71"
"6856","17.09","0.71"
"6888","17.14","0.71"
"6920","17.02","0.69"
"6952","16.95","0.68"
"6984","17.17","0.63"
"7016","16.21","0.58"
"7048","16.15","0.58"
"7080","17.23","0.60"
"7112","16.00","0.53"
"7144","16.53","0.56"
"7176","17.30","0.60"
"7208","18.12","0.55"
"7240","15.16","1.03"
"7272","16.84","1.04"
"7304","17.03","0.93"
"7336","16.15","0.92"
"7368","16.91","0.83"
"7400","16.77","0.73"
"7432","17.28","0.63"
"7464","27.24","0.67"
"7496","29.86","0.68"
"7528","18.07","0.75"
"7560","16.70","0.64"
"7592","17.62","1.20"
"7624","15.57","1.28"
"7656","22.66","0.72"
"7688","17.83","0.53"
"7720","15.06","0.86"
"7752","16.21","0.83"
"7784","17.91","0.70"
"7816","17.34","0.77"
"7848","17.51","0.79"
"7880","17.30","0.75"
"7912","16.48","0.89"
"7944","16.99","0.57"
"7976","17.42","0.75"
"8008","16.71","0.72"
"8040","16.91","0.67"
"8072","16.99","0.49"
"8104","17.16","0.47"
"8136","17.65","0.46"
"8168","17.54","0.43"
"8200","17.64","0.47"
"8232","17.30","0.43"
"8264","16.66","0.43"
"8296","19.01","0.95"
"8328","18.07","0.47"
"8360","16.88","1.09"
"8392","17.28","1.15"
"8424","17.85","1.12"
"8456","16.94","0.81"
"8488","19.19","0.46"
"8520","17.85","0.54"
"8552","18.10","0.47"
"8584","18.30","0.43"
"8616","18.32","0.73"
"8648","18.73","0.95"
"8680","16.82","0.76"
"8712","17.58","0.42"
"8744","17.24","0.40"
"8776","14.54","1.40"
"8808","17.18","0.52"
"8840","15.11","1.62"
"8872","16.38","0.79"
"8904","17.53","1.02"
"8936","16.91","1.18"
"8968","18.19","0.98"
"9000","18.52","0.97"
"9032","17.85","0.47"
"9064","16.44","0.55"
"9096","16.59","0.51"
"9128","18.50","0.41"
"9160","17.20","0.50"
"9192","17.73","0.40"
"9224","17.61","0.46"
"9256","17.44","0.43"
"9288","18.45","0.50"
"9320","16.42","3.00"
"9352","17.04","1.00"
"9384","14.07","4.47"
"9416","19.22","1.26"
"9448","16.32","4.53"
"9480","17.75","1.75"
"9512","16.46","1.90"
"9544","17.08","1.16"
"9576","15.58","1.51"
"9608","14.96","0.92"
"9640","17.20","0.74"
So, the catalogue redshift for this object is 0.14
